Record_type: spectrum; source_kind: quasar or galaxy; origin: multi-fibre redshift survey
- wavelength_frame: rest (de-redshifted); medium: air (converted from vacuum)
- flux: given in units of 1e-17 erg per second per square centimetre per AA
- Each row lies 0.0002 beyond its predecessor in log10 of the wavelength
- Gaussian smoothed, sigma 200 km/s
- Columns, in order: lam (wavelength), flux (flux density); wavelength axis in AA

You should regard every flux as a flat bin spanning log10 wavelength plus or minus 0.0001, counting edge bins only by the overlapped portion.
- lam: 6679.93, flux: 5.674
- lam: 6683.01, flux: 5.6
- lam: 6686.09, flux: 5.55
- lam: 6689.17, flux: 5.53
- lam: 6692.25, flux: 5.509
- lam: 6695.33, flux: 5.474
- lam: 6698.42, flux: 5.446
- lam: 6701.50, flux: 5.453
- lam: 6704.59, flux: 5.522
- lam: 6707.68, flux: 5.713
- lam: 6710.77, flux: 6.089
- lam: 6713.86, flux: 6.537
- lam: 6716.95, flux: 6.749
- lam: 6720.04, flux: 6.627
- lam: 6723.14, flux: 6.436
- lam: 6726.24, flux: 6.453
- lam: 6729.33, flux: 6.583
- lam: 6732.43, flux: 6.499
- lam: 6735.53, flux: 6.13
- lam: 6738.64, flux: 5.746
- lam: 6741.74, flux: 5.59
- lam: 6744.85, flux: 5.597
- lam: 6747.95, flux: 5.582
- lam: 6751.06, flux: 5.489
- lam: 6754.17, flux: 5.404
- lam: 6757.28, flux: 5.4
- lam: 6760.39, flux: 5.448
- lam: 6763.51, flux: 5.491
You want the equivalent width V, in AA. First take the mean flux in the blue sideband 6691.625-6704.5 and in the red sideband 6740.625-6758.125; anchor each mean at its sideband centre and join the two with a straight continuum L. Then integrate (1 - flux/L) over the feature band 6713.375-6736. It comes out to -4.2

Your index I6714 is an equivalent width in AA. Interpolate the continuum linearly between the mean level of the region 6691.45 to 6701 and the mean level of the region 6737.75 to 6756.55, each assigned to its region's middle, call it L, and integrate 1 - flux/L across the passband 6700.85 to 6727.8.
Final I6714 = -3.4 AA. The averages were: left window 5.47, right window 5.56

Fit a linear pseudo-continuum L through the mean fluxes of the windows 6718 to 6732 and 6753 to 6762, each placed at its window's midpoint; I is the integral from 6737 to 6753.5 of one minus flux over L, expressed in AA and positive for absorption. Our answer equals 0.7 AA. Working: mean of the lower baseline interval 6.53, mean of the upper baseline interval 5.42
